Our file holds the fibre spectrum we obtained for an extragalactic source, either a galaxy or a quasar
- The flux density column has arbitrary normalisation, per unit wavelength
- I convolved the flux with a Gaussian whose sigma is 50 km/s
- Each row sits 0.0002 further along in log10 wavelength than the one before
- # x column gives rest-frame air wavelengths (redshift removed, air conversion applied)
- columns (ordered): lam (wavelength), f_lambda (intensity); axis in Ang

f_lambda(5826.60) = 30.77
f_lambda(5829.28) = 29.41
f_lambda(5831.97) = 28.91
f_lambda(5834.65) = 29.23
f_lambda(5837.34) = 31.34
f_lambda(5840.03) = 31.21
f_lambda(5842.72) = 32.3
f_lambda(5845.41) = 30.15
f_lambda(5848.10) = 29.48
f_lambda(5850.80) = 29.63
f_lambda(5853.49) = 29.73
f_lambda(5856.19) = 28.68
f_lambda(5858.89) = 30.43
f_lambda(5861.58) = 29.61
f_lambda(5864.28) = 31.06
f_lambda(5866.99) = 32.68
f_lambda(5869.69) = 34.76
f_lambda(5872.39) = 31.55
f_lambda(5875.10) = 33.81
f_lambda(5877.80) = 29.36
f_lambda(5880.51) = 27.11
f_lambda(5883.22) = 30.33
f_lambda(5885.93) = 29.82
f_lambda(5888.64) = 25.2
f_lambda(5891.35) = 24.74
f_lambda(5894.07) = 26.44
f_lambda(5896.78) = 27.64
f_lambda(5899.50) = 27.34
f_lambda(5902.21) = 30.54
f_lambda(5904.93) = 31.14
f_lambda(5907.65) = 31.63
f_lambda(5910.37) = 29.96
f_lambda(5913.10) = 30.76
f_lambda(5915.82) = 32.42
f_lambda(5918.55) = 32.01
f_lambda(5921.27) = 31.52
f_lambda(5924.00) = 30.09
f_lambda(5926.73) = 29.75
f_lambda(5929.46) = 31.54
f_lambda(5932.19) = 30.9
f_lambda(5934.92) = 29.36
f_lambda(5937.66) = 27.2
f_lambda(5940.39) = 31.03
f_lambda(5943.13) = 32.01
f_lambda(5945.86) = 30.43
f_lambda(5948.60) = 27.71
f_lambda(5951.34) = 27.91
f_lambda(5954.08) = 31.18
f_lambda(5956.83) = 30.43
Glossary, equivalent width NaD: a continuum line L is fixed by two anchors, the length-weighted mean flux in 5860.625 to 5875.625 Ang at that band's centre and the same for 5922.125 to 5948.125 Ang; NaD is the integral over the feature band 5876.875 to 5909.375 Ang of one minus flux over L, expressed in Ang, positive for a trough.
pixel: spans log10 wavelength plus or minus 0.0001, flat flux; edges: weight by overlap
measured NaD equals 3.10 Ang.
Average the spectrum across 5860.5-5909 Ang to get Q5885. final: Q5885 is 29.7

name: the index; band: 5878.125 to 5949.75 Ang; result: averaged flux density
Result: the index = 29.6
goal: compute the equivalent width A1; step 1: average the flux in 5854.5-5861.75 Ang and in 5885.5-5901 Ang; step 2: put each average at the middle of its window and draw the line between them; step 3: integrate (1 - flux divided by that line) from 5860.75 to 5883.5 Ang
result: -2.2 Ang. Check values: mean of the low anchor 29.6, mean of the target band 31.2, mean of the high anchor 26.7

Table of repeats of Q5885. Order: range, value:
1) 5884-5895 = 26.7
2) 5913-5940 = 30.6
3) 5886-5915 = 28.7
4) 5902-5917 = 31.1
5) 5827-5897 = 29.8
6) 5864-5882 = 31.5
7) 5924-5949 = 30.1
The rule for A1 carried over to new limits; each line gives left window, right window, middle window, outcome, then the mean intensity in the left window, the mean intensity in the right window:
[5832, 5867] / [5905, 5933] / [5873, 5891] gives 0.9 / 30.3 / 31.1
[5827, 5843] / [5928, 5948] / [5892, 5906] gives 0.9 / 30.3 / 30.3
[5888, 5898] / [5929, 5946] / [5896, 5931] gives -3.2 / 26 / 30.3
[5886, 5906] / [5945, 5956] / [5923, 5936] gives -0.8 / 27.7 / 29.3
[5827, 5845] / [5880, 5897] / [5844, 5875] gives -2.0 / 30.4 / 27.3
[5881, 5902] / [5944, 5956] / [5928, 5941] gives -0.4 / 27.5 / 29.5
